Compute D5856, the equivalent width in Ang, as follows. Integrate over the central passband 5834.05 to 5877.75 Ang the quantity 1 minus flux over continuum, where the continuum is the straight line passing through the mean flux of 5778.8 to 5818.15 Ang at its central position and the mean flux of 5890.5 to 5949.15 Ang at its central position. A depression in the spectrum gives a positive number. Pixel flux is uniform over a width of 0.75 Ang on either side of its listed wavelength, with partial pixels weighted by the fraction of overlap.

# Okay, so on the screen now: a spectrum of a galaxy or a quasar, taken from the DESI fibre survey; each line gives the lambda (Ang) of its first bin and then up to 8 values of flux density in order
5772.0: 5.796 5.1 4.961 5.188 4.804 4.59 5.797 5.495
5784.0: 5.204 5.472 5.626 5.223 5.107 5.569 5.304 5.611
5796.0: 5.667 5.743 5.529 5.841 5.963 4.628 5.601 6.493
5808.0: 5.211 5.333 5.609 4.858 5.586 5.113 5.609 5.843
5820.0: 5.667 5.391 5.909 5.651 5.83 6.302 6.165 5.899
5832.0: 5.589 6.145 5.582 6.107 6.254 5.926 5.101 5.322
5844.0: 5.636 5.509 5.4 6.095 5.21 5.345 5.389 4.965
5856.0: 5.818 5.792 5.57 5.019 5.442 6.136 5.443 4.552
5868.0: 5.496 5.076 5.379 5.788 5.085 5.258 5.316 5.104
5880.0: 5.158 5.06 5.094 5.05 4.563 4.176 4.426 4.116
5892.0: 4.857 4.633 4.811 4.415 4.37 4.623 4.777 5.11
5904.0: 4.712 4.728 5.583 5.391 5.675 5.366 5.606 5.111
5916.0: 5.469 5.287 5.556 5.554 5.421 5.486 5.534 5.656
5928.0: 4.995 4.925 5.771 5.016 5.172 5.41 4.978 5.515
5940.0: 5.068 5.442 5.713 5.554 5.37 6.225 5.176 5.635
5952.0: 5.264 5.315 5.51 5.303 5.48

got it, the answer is -1.2 Ang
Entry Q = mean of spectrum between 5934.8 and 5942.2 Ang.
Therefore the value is 5.28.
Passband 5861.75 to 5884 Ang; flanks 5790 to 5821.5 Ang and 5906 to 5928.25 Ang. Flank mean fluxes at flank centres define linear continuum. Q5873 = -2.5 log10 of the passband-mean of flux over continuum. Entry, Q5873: 0.039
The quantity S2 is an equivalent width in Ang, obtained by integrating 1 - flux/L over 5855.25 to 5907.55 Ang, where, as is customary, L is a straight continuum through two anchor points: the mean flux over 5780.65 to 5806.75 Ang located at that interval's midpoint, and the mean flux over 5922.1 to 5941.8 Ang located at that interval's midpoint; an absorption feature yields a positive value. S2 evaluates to 3.4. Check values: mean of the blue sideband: 5.53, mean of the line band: 5.04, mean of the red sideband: 5.31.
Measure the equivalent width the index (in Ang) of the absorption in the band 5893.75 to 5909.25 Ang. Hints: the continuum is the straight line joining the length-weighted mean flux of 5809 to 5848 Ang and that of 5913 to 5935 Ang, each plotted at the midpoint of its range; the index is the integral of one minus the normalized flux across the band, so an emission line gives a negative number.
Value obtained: 1.68 Ang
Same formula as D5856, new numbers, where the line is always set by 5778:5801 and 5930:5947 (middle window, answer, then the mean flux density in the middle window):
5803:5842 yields -1.9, 5.67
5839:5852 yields -0.2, 5.5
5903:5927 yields 0.0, 5.38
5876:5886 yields 0.6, 5.09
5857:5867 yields -0.1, 5.43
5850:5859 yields -0.1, 5.45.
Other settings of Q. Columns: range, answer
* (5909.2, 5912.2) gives 5.52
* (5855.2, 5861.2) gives 5.55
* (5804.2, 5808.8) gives 5.75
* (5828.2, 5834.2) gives 5.95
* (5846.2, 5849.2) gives 5.74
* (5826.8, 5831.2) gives 6.12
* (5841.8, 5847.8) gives 5.47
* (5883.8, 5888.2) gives 4.6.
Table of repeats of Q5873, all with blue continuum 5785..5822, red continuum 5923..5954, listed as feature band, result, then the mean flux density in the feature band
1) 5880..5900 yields 0.17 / 4.65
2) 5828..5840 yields -0.09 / 5.97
